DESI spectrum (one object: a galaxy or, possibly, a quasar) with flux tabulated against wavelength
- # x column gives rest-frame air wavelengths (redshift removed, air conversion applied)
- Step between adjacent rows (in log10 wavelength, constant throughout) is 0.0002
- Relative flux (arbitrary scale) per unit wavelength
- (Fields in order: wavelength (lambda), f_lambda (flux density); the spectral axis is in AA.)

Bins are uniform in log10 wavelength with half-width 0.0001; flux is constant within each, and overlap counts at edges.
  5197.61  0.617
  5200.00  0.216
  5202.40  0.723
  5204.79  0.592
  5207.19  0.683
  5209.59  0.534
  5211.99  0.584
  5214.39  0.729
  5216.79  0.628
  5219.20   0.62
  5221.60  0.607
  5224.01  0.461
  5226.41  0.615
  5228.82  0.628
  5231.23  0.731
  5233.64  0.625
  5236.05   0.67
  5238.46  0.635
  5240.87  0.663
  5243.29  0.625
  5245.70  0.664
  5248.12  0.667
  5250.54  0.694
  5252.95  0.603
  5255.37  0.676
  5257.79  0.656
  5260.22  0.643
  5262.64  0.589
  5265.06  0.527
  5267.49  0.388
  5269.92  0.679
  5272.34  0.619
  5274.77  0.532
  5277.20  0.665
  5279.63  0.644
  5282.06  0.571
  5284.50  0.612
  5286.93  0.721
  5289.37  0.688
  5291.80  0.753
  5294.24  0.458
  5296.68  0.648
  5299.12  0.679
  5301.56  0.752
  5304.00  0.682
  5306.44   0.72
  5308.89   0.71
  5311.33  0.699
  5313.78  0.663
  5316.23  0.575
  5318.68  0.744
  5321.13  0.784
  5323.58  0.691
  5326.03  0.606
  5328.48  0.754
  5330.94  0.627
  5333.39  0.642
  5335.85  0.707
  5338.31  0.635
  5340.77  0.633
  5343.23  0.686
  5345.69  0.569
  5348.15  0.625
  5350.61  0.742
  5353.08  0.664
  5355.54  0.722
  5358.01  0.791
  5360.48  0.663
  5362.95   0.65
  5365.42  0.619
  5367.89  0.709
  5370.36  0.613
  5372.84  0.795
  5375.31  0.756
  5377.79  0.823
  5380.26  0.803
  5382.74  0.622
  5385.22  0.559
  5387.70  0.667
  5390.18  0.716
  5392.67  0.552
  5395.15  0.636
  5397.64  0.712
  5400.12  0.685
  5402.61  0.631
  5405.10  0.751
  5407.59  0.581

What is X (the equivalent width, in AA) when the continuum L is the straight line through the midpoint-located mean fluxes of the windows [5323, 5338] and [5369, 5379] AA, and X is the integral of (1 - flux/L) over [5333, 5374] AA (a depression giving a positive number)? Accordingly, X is 2.0 AA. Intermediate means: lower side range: 0.668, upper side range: 0.746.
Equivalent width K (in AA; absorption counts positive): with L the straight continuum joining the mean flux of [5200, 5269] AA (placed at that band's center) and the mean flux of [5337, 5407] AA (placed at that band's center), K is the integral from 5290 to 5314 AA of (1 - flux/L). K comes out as -1.1 AA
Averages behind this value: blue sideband 0.617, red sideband 0.679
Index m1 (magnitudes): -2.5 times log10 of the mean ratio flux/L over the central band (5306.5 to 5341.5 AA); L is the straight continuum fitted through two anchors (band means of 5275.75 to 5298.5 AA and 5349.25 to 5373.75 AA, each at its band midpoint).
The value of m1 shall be -0.02 mag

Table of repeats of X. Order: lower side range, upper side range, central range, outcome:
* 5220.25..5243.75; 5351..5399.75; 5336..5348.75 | 0.7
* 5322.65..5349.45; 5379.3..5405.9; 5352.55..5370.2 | -0.7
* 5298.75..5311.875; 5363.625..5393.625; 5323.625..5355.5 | 1.7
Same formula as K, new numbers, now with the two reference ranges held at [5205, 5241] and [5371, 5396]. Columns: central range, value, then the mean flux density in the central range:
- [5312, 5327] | -0.31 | 0.679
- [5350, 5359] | -0.63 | 0.727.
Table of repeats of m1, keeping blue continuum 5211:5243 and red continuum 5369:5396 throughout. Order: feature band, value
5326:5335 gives 0.00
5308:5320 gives -0.03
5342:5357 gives 0.01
